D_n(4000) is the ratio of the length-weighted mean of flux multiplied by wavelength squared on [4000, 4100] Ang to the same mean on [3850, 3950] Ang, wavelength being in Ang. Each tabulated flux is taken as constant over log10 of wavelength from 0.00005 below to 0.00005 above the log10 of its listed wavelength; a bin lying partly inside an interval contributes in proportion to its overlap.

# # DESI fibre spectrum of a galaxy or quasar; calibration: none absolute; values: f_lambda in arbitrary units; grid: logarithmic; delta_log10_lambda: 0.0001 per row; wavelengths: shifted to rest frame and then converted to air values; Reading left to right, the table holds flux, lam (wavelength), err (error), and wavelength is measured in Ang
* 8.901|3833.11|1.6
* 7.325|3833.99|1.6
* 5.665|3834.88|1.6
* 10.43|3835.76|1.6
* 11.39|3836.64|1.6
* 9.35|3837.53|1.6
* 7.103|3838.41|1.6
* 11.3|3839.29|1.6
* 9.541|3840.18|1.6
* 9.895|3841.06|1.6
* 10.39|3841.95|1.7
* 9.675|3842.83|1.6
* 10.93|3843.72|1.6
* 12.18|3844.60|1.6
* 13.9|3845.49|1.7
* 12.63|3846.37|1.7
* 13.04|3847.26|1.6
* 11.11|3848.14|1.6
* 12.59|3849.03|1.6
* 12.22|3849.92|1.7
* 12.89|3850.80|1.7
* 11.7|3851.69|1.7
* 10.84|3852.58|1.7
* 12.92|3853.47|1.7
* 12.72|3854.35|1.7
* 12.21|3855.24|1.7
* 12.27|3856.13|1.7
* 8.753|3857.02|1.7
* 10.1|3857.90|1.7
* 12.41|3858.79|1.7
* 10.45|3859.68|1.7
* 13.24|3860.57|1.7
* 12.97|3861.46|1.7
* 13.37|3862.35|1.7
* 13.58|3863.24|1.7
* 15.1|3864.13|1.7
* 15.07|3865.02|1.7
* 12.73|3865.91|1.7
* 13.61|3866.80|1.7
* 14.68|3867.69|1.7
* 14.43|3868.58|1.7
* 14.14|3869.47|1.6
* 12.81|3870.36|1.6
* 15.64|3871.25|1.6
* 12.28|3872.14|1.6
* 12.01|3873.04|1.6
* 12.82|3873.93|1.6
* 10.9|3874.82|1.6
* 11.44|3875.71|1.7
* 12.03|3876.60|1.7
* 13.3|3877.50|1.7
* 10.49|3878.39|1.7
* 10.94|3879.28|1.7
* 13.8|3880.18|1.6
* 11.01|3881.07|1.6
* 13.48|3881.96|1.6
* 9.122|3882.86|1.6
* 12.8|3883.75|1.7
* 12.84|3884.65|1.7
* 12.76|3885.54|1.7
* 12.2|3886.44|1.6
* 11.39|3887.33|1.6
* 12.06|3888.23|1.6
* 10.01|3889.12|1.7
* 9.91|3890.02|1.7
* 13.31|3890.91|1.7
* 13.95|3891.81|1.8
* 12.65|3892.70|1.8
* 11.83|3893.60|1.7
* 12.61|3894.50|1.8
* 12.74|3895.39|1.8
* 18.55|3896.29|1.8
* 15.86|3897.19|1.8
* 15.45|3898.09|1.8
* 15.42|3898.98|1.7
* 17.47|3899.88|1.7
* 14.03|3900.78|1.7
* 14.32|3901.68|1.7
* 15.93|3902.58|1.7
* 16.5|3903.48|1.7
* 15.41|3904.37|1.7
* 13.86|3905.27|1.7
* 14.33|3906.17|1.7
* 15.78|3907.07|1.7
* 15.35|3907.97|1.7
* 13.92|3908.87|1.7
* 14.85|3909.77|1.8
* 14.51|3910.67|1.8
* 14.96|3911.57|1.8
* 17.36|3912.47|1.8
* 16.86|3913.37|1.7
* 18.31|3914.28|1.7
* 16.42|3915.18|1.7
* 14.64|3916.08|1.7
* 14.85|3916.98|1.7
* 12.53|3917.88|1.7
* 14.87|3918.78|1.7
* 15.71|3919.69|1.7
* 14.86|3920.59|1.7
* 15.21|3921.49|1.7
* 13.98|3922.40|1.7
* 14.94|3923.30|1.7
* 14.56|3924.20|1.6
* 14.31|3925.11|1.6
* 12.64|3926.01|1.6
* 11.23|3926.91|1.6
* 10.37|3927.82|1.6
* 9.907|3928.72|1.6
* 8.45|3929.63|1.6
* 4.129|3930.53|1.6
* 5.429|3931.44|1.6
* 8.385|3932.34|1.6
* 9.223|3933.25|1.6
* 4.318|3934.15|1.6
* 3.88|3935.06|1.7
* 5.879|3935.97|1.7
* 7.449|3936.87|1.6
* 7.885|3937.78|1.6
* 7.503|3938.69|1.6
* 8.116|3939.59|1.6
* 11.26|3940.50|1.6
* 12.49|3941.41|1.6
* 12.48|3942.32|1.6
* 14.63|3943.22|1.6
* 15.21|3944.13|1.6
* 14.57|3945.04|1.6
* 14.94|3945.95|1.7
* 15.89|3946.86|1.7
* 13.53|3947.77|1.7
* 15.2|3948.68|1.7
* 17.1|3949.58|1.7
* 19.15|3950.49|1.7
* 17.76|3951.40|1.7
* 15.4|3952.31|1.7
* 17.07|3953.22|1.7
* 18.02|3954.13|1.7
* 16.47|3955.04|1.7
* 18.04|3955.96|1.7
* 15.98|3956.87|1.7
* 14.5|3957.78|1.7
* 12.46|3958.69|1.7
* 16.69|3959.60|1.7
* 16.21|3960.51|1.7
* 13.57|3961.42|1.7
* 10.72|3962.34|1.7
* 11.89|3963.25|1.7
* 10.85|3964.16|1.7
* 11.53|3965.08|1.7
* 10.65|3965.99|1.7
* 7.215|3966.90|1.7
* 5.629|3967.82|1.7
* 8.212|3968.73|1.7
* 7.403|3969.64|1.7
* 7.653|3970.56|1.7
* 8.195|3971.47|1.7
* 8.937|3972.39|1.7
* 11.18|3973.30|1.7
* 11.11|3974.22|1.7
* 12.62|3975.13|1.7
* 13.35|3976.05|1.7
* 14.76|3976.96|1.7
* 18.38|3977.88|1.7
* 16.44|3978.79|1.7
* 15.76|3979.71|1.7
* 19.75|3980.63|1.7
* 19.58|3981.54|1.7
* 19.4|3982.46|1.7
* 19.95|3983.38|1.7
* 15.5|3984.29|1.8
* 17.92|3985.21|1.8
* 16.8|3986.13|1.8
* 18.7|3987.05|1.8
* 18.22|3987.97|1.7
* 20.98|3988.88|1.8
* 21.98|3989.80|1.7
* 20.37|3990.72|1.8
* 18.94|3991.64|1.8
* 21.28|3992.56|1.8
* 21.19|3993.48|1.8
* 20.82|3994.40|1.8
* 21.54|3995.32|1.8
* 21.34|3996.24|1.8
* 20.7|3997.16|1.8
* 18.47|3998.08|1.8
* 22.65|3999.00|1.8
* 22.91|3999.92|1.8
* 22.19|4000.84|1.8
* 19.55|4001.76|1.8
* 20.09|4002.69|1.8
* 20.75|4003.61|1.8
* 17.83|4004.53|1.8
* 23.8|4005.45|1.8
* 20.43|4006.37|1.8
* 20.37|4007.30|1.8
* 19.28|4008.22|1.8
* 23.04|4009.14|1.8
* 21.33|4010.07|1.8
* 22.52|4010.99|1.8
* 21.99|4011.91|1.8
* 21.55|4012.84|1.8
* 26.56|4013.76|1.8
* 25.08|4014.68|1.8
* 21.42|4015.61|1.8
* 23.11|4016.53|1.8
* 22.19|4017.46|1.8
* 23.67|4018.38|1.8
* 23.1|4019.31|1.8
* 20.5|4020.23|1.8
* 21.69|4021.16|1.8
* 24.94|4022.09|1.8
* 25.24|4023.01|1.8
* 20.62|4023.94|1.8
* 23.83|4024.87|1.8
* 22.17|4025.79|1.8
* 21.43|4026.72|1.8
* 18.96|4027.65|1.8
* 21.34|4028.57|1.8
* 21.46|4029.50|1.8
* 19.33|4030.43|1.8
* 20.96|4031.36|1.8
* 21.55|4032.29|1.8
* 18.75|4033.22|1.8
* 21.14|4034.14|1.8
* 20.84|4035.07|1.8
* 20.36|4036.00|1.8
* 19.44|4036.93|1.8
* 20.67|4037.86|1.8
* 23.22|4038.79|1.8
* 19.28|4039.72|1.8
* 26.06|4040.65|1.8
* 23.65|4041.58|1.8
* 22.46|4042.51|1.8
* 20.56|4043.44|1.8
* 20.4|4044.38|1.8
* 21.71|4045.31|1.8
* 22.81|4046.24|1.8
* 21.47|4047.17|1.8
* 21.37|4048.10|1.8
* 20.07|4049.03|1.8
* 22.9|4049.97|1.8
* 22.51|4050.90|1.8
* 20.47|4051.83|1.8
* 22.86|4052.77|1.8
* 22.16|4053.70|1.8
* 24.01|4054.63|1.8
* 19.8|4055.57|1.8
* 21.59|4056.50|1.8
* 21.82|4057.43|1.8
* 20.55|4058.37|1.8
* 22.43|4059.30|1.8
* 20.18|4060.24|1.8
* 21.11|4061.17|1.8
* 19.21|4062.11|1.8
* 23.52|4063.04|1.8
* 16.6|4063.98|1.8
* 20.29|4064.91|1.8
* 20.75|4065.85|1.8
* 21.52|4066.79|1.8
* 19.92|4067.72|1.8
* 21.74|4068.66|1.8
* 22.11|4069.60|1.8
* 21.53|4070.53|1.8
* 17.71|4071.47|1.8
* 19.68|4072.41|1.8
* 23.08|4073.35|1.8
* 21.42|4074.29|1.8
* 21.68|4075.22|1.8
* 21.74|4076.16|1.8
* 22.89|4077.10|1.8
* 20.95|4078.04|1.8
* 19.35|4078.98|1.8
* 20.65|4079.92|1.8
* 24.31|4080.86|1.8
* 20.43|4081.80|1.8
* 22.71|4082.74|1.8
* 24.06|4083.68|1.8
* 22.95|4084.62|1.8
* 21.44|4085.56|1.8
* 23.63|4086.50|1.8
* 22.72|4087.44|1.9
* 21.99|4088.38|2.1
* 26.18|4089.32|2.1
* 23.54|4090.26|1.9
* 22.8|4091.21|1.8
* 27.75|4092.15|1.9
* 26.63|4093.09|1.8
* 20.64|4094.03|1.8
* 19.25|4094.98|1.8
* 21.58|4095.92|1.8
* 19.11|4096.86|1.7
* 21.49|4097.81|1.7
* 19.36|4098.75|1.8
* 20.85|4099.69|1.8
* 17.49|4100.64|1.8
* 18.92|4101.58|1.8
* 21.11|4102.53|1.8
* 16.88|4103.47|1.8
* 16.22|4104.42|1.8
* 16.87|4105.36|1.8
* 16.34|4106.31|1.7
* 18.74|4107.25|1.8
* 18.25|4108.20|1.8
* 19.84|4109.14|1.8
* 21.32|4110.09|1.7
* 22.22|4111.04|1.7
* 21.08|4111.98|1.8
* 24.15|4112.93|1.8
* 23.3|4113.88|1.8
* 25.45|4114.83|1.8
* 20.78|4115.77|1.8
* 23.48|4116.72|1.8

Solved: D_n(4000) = 1.83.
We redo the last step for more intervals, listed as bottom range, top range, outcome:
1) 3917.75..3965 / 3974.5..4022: 1.65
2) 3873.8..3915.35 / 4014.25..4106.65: 1.70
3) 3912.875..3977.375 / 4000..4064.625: 1.83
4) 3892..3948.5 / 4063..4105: 1.78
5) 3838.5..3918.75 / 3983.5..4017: 1.69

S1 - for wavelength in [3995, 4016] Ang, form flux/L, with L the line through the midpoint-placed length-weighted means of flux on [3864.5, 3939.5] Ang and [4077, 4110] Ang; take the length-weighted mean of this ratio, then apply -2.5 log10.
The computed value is -0.24 mag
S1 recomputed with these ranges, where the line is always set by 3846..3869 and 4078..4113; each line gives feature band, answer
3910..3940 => 0.268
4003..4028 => -0.209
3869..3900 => 0.063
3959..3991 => 0.187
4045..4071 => -0.082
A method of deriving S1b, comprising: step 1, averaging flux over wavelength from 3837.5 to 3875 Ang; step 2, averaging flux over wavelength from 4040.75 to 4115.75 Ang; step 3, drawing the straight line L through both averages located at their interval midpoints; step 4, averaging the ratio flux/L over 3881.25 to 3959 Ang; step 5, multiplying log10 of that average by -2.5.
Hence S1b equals 0.11 mag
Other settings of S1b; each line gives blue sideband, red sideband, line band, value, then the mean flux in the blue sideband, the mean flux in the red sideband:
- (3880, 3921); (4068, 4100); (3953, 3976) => 0.36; 14.2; 22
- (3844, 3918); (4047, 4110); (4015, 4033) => -0.16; 13.4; 21.1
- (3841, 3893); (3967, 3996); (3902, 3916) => -0.15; 12.3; 15.8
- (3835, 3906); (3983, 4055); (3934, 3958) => 0.28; 12.6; 21.3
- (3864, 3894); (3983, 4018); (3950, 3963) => 0.13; 12.5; 20.9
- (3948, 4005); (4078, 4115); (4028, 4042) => -0.14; 16.2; 21.3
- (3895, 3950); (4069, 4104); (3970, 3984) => 0.11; 13.1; 21.6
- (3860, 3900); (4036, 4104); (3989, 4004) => -0.15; 13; 21.5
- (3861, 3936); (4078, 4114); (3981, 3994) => -0.16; 13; 21.2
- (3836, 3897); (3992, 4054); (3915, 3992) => 0.29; 12.2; 21.6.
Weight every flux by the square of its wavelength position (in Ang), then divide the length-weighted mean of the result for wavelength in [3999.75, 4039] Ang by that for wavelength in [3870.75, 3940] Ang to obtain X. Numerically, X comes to 1.8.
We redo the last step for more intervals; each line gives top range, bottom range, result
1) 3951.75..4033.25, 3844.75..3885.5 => 1.55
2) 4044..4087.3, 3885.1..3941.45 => 1.83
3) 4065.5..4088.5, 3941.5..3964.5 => 1.52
